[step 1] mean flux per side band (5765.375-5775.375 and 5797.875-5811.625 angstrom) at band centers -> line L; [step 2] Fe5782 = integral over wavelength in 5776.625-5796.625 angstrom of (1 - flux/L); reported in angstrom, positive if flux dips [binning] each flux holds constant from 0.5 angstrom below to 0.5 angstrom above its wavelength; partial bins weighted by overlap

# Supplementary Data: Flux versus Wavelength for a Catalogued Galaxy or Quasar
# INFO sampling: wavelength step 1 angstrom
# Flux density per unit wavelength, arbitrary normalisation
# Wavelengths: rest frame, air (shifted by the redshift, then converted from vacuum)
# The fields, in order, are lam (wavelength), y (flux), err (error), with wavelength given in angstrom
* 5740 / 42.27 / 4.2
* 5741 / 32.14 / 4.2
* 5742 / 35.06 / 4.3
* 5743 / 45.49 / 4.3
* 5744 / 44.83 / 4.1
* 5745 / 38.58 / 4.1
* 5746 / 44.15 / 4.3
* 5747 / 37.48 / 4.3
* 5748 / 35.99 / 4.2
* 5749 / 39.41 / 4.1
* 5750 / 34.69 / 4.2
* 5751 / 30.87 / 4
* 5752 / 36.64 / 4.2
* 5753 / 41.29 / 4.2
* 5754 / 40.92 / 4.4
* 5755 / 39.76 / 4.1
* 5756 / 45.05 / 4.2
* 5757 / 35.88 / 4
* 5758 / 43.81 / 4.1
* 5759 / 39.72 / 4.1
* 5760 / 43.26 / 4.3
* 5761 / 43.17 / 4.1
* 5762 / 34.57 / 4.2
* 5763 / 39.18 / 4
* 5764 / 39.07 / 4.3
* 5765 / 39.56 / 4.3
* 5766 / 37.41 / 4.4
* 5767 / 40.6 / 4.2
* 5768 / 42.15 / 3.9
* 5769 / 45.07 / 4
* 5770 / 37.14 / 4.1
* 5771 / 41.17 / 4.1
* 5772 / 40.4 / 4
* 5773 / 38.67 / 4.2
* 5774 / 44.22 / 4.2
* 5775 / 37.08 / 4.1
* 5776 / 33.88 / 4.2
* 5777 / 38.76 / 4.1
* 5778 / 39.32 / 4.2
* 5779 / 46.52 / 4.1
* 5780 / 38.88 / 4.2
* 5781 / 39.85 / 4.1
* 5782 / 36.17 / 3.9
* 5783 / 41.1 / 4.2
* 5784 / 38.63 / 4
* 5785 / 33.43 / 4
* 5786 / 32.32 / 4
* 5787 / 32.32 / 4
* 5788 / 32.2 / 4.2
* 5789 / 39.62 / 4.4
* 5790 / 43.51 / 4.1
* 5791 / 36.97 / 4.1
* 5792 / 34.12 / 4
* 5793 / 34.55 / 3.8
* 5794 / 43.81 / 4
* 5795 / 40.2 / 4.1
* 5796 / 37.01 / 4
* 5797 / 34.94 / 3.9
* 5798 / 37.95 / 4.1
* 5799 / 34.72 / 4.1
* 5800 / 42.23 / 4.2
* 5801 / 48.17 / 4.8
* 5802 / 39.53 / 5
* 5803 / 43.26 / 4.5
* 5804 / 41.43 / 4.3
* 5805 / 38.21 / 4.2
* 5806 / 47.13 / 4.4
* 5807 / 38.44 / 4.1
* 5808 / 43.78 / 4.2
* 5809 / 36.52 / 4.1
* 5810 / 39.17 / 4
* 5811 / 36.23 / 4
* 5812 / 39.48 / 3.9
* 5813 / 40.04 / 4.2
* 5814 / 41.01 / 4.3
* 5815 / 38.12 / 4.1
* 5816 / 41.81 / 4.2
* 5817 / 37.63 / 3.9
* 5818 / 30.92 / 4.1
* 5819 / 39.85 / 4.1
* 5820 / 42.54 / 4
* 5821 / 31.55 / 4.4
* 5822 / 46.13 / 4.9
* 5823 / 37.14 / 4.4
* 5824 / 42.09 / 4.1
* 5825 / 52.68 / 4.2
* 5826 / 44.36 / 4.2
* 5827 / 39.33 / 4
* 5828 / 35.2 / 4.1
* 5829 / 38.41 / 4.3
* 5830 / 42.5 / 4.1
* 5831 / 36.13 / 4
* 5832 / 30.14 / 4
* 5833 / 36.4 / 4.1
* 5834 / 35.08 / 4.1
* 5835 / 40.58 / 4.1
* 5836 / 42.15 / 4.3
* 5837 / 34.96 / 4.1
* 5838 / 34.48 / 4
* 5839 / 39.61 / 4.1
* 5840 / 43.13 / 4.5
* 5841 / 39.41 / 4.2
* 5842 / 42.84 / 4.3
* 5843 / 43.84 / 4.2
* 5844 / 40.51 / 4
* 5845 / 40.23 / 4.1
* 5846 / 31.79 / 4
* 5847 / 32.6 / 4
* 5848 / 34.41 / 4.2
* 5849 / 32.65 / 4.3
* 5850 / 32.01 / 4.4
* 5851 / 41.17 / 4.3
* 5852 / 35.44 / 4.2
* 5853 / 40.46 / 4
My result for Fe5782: 1.3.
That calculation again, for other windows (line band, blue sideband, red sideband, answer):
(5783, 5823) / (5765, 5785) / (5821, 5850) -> 0.5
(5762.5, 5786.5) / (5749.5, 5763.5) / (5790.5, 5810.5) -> 0.1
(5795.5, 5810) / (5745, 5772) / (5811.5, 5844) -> -0.3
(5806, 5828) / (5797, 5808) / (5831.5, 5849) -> -0.2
